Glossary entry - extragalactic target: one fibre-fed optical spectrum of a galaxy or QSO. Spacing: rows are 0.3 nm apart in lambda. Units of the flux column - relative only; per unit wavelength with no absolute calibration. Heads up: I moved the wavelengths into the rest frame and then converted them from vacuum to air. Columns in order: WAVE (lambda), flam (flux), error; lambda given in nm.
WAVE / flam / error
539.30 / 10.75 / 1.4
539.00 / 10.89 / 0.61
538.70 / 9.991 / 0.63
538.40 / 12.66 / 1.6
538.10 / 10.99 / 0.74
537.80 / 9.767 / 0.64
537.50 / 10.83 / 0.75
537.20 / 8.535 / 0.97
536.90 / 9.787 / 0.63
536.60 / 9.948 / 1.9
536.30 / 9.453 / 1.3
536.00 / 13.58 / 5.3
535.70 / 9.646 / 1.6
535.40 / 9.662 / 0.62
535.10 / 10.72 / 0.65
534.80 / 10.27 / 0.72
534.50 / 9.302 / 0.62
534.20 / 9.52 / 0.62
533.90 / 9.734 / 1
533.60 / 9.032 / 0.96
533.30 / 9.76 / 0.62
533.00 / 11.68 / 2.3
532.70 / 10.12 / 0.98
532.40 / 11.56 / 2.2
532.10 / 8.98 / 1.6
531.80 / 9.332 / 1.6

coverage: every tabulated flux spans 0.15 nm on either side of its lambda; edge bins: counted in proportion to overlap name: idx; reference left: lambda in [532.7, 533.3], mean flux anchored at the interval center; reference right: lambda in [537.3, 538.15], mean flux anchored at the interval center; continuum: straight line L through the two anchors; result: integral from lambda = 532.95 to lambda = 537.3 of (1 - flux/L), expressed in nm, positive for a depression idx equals 0.239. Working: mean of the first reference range 10.8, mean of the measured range 10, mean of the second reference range 10.4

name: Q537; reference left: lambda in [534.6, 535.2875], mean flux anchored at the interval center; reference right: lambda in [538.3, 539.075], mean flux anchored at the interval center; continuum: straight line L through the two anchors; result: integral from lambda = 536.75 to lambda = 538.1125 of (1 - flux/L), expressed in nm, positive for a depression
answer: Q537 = 0.12 nm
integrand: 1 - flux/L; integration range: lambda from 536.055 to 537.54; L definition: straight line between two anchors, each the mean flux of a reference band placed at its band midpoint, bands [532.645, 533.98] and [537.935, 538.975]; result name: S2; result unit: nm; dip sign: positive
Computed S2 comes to 0.128 nm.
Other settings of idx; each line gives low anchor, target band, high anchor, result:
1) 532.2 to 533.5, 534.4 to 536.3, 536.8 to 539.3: 0.014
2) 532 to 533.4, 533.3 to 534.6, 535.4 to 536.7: 0.133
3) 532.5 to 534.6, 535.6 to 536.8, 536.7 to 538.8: -0.054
